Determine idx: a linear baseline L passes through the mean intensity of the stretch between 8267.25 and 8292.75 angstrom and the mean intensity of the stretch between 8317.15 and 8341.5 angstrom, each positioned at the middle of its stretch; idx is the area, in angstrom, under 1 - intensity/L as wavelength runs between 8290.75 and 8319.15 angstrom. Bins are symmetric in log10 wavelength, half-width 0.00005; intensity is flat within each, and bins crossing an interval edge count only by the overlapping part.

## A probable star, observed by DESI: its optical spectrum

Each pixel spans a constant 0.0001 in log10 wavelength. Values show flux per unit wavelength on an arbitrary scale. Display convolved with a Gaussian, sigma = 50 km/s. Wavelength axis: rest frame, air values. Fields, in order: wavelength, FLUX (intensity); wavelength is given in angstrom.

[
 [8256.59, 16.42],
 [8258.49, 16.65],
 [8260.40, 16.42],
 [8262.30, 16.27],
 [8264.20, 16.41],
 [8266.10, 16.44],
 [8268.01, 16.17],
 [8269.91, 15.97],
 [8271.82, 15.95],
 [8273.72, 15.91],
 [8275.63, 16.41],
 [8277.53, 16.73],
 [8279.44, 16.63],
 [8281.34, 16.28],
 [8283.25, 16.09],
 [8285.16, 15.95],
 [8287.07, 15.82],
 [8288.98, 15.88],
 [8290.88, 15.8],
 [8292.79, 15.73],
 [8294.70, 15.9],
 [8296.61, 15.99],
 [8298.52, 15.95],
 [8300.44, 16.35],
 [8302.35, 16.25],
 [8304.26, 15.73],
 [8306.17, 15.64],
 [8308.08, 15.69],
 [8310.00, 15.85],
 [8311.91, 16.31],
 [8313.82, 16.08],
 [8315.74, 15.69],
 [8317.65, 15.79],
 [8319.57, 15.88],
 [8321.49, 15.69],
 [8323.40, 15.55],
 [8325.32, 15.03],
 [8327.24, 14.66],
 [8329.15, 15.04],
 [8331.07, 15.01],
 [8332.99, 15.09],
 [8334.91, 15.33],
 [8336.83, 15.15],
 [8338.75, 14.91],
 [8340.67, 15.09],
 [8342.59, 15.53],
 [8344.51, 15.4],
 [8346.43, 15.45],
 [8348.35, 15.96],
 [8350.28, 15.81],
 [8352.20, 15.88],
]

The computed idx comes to -0.5 angstrom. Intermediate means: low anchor 16.1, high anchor 15.2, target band 15.9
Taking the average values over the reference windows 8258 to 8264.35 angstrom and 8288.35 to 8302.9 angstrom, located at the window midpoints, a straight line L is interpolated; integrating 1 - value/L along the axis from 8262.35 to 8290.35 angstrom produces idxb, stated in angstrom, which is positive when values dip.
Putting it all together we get 0.1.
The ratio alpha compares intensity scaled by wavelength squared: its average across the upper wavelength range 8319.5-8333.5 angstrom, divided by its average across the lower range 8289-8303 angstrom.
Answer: 1.0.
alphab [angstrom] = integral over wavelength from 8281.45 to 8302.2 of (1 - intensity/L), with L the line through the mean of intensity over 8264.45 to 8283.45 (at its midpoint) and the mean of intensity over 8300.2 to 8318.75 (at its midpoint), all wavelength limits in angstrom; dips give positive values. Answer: 0.2 angstrom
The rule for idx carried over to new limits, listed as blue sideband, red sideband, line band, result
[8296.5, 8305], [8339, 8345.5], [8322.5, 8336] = 0.38 angstrom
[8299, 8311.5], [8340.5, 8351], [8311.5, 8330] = 0.28 angstrom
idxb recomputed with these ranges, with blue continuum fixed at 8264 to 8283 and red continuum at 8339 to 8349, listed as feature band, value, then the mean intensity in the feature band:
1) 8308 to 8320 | -0.1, 15.9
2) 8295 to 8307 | 0.0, 16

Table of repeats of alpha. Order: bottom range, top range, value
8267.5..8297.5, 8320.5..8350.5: 0.96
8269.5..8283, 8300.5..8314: 0.99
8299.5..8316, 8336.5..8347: 0.96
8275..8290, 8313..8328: 0.97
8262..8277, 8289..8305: 0.99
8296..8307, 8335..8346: 0.96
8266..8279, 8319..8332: 0.95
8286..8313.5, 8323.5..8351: 0.97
